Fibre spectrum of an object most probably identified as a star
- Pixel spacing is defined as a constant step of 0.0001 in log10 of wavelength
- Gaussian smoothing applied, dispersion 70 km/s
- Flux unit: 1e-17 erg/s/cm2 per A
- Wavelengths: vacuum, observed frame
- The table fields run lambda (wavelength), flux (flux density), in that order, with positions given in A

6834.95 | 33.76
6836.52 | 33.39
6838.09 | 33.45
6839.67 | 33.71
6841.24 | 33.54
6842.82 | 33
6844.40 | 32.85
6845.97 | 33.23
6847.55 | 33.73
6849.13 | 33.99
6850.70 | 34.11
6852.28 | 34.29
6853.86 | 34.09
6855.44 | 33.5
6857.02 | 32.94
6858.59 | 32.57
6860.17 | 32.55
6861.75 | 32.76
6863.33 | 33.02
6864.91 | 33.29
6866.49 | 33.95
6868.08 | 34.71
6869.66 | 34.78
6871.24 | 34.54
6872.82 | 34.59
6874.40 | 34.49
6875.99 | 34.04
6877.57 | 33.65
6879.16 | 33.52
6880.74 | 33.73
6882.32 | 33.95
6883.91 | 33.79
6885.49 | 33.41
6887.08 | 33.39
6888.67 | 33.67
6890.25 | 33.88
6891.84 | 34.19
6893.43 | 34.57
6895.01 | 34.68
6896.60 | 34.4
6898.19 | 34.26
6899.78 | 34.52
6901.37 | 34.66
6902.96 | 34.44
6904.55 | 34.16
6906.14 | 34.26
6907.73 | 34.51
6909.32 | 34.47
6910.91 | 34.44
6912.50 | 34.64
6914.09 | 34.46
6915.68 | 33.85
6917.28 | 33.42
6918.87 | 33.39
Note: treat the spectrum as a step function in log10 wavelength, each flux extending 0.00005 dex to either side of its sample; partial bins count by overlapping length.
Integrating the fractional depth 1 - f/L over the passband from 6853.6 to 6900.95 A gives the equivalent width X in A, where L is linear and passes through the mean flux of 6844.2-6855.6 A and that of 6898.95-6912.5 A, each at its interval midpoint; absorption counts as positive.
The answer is 0.4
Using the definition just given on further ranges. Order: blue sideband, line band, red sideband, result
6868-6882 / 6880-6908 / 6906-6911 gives 0.2 A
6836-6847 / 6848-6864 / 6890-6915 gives 0.1 A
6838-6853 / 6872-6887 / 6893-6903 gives 0.1 A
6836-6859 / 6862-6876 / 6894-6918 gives -0.1 A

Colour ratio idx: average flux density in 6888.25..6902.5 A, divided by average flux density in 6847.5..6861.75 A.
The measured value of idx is 1.03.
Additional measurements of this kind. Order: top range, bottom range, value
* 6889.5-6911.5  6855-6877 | 1.02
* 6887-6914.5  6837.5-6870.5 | 1.02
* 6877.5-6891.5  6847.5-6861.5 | 1.01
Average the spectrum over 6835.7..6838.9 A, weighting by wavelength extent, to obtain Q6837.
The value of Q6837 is 33.5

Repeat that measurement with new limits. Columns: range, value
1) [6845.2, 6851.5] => 33.8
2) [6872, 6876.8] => 34.4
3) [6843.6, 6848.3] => 33.3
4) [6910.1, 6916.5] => 34.3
